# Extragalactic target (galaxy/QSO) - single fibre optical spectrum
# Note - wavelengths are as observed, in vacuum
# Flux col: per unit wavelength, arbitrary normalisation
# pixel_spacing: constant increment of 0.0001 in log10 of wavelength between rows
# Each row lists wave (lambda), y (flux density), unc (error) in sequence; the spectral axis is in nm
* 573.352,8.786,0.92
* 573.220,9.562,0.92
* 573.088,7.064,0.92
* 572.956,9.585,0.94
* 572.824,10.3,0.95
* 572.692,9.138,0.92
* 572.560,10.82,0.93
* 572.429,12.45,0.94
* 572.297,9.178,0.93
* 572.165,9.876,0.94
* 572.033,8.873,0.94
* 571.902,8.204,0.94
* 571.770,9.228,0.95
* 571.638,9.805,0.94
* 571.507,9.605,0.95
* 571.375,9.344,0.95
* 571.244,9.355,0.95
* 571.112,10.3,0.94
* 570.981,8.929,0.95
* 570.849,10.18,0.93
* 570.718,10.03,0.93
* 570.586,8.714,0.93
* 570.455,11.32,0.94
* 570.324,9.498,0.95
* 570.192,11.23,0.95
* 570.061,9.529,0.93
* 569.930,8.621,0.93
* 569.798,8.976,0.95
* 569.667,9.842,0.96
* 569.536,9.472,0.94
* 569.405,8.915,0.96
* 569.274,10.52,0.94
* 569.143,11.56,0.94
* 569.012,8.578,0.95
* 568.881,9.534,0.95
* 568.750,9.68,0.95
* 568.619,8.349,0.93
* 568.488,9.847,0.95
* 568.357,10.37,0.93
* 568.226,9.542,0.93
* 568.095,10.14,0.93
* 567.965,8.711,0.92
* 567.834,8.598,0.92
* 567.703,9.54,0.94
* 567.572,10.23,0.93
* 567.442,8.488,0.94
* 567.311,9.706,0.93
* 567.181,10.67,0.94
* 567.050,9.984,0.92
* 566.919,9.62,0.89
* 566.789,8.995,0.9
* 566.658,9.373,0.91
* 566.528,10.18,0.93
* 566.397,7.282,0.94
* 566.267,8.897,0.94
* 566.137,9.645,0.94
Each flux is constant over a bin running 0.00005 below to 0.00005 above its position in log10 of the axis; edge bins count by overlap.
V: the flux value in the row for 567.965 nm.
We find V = 8.711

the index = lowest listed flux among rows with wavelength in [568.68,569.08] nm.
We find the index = 8.578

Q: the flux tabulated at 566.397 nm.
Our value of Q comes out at 7.282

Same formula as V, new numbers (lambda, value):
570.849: 10.18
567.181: 10.67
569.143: 11.56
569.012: 8.578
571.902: 8.204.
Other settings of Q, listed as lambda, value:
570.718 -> 10.03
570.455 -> 11.32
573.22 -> 9.562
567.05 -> 9.984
